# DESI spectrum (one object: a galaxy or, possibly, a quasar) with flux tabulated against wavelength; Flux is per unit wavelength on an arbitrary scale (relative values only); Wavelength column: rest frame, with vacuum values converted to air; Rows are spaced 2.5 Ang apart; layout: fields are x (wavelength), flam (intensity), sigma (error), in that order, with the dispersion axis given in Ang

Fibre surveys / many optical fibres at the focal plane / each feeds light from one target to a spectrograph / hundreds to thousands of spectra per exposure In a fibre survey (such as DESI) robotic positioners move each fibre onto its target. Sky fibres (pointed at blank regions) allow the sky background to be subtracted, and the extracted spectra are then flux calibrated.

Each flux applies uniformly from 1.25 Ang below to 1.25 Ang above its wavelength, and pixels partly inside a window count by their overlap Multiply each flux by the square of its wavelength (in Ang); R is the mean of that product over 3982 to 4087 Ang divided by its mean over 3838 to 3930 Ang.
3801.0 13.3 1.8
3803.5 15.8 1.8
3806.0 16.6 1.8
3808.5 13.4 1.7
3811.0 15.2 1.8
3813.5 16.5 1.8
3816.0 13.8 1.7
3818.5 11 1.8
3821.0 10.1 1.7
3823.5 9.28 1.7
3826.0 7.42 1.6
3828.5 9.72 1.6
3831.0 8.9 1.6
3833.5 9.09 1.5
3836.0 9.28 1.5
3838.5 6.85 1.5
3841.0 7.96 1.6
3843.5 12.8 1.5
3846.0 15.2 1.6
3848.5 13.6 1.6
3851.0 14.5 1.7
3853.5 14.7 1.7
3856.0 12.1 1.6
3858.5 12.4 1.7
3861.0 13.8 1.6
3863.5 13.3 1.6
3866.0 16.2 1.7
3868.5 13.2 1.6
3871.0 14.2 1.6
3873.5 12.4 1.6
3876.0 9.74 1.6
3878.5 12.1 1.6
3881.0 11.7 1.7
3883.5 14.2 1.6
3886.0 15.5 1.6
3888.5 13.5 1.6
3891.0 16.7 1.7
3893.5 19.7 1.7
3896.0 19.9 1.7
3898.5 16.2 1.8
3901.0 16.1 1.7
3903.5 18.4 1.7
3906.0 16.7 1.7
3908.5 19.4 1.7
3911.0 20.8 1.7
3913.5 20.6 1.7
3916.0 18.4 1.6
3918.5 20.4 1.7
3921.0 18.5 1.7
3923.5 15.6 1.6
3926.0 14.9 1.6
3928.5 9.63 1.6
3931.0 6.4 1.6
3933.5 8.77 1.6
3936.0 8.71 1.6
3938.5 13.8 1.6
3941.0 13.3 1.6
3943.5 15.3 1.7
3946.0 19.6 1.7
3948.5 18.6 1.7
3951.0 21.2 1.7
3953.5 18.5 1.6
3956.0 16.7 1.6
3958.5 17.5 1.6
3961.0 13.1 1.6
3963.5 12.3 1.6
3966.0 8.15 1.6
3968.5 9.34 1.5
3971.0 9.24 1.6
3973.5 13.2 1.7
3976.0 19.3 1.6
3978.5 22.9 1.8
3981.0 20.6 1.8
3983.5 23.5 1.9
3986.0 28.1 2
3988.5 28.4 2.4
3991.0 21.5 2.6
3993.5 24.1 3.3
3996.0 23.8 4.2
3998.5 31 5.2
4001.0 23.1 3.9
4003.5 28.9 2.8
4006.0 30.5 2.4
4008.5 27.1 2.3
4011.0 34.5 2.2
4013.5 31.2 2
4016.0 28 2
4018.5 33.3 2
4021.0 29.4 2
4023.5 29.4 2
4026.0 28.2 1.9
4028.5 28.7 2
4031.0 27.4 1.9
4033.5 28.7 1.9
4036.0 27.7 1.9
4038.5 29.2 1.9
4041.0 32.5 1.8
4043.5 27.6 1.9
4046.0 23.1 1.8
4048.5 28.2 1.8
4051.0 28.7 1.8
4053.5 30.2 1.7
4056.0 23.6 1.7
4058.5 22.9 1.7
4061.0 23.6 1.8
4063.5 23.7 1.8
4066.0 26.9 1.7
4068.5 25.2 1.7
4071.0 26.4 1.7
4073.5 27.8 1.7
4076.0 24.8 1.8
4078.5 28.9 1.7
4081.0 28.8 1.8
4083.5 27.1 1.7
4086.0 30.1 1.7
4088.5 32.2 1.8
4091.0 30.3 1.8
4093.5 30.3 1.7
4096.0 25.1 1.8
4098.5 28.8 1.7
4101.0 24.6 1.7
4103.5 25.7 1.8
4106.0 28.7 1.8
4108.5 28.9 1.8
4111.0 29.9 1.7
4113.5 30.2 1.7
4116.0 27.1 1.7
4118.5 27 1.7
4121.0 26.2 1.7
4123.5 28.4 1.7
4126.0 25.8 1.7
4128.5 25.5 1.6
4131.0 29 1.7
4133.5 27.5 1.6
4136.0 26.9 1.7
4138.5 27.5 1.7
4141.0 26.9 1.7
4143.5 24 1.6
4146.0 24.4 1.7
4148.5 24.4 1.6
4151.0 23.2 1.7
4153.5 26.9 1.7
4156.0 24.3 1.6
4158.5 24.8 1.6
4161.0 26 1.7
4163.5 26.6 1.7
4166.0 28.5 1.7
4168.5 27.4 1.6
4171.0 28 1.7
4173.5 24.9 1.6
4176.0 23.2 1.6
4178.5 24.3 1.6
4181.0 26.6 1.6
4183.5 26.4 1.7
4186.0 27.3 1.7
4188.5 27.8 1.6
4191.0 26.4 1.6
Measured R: 1.98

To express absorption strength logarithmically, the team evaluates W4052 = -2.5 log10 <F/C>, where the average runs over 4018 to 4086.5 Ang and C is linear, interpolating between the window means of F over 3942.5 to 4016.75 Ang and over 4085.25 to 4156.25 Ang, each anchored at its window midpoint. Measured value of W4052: -0.13 mag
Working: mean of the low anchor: 21.3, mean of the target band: 27.5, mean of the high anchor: 27.3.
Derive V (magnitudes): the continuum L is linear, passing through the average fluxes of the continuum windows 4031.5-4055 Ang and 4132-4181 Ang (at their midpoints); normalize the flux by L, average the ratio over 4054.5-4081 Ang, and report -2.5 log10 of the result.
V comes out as 0.09 mag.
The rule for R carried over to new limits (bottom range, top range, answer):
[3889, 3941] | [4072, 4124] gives 1.94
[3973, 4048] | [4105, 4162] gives 1.05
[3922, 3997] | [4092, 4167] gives 1.76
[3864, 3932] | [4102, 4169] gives 1.93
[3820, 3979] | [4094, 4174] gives 2.13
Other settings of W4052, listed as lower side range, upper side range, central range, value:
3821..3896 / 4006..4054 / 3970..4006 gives 0.097 mag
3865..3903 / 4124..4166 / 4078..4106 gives -0.195 mag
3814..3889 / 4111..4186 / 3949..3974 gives 0.217 mag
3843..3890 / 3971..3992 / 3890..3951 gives 0.052 mag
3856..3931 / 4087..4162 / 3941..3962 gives 0.060 mag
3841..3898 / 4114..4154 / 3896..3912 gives -0.154 mag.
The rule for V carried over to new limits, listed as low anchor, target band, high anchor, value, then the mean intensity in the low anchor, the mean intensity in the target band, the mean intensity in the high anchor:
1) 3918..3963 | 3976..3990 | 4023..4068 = -0.21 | 14.9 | 24.2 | 27.2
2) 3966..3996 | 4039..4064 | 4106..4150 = -0.15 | 19.7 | 26.6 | 27.1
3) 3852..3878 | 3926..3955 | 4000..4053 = 0.42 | 13.2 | 14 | 28.9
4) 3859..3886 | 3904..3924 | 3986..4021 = -0.06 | 13.2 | 18.9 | 28.2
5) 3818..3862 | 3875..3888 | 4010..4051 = 0.18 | 11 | 12.8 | 29.1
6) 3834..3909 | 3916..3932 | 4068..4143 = 0.16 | 14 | 14.7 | 27.7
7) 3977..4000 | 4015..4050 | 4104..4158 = -0.13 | 24.8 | 28.7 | 26.8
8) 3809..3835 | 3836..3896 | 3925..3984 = -0.09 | 11.1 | 13.4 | 14.7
